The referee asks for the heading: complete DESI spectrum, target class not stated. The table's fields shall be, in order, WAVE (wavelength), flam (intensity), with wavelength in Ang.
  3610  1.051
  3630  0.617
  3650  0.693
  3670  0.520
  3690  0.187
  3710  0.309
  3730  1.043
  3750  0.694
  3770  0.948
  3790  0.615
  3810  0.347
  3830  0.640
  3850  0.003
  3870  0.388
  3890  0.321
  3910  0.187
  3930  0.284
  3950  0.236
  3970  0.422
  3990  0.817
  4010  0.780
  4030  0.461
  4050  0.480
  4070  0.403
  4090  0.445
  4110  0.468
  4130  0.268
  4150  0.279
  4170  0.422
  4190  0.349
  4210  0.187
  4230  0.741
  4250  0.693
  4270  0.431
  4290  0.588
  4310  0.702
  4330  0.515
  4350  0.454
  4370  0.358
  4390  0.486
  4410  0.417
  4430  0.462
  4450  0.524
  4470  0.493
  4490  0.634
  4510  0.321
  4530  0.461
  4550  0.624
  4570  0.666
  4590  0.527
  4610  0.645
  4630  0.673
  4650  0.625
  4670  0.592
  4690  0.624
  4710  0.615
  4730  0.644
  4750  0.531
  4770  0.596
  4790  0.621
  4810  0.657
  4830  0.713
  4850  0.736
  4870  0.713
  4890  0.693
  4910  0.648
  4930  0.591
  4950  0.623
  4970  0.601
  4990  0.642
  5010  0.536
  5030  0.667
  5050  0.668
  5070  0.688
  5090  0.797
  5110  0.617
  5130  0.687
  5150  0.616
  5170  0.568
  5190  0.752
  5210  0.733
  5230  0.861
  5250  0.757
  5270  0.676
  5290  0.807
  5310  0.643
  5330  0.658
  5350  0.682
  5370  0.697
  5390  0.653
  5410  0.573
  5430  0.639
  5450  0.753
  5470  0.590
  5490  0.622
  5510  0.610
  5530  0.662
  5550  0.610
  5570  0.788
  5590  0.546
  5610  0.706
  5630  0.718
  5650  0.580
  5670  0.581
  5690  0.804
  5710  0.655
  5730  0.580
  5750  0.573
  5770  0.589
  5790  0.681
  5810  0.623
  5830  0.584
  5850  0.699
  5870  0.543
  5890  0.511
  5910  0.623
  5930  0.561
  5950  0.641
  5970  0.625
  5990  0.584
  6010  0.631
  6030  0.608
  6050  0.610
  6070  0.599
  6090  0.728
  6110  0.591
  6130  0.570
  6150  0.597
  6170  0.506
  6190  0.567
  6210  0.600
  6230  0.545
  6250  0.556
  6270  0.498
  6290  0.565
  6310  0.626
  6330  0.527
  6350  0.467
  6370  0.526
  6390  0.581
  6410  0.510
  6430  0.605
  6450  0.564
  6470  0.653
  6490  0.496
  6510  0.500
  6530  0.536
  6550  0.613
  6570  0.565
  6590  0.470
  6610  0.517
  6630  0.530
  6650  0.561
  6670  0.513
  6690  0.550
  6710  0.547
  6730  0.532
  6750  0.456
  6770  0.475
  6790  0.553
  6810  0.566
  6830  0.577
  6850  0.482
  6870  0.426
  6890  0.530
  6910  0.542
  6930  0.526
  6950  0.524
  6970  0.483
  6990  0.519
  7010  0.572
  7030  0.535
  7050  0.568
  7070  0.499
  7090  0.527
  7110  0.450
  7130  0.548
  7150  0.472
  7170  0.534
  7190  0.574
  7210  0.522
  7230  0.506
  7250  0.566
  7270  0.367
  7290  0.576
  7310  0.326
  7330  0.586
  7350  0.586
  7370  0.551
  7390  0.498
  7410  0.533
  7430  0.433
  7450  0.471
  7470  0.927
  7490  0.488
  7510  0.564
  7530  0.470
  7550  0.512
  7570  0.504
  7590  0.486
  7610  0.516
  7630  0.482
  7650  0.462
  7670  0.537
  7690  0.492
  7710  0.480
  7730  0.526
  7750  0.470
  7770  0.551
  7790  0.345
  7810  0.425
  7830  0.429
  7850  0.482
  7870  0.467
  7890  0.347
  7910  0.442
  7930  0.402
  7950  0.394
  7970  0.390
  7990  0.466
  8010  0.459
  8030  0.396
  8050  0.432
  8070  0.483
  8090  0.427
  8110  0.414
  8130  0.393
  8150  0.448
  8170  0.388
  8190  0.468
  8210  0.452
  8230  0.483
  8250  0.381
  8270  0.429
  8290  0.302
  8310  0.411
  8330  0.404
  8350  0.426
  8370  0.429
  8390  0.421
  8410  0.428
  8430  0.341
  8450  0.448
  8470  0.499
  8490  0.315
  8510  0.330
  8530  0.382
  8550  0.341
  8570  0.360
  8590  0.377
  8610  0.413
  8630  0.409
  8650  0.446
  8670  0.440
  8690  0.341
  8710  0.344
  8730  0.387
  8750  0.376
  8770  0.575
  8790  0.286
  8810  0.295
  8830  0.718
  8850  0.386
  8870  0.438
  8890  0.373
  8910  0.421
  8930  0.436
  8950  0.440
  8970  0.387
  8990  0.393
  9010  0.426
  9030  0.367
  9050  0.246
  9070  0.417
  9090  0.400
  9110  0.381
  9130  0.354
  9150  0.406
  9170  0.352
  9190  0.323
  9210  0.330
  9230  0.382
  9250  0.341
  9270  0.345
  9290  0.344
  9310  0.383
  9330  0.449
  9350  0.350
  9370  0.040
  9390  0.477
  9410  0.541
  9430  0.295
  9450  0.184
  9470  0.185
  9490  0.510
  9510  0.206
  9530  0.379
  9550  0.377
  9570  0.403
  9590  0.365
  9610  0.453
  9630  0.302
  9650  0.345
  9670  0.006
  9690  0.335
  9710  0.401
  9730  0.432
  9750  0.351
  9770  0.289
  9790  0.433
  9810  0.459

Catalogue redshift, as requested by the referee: 0.14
